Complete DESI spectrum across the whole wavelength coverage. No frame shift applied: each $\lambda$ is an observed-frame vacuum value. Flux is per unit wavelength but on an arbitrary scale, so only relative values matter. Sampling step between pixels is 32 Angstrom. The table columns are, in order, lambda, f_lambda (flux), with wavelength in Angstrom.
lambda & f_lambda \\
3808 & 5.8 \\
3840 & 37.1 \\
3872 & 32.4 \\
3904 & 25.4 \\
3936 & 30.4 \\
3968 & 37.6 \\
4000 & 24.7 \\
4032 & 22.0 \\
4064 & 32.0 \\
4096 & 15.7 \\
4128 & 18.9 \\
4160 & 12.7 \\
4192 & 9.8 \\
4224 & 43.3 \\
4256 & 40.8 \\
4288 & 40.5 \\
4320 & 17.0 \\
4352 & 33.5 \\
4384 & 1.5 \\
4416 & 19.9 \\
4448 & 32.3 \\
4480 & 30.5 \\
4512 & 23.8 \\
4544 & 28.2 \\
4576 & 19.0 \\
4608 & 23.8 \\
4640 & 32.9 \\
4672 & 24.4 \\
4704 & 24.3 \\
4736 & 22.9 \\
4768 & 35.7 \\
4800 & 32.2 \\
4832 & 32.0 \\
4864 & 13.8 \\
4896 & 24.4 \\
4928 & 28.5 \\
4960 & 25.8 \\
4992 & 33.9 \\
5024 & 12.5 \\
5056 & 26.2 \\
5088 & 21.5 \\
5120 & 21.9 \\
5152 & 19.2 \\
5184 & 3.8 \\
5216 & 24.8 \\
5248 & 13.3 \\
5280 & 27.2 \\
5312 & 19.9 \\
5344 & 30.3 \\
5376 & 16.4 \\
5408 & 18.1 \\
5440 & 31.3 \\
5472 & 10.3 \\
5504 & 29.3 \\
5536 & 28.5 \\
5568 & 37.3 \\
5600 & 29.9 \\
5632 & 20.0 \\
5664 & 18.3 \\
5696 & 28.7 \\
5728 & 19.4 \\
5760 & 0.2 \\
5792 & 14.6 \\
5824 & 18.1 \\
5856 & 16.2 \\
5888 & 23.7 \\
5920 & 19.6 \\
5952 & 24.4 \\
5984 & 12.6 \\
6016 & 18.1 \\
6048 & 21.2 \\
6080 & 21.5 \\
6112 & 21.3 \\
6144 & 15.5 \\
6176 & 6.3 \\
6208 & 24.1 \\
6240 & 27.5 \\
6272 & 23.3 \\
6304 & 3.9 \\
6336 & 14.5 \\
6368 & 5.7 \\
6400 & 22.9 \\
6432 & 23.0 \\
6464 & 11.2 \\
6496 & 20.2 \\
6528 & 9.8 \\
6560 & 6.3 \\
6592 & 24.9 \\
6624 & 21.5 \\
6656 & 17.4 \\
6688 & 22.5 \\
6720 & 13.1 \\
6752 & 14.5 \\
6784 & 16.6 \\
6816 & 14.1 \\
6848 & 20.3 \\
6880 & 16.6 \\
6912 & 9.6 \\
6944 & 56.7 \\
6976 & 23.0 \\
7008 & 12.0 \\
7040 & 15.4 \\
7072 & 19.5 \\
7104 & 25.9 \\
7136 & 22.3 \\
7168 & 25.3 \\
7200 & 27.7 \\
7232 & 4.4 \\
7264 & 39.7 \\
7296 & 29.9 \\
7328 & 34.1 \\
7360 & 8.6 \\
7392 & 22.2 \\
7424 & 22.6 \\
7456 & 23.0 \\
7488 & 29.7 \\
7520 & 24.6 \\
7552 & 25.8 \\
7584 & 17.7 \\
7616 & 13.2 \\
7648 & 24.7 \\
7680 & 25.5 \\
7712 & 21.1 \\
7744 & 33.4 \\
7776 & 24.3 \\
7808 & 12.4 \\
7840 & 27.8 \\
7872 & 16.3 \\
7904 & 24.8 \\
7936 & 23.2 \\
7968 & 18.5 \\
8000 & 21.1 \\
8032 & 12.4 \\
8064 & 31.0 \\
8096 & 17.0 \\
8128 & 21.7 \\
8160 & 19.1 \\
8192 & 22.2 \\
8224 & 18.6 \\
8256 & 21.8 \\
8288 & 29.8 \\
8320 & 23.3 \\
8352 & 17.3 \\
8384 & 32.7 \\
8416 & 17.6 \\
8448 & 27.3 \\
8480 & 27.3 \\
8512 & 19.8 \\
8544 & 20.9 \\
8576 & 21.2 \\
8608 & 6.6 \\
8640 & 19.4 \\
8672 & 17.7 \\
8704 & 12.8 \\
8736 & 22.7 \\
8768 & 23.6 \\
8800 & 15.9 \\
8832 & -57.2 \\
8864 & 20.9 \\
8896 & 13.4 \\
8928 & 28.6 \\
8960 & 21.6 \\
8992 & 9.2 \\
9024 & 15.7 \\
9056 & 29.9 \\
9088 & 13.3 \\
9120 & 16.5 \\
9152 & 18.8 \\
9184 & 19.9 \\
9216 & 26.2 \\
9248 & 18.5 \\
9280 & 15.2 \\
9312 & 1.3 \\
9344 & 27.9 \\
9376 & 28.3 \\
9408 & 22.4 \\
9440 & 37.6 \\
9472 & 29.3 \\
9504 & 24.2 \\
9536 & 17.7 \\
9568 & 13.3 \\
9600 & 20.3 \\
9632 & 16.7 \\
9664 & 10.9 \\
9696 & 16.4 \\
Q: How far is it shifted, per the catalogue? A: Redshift 0.860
